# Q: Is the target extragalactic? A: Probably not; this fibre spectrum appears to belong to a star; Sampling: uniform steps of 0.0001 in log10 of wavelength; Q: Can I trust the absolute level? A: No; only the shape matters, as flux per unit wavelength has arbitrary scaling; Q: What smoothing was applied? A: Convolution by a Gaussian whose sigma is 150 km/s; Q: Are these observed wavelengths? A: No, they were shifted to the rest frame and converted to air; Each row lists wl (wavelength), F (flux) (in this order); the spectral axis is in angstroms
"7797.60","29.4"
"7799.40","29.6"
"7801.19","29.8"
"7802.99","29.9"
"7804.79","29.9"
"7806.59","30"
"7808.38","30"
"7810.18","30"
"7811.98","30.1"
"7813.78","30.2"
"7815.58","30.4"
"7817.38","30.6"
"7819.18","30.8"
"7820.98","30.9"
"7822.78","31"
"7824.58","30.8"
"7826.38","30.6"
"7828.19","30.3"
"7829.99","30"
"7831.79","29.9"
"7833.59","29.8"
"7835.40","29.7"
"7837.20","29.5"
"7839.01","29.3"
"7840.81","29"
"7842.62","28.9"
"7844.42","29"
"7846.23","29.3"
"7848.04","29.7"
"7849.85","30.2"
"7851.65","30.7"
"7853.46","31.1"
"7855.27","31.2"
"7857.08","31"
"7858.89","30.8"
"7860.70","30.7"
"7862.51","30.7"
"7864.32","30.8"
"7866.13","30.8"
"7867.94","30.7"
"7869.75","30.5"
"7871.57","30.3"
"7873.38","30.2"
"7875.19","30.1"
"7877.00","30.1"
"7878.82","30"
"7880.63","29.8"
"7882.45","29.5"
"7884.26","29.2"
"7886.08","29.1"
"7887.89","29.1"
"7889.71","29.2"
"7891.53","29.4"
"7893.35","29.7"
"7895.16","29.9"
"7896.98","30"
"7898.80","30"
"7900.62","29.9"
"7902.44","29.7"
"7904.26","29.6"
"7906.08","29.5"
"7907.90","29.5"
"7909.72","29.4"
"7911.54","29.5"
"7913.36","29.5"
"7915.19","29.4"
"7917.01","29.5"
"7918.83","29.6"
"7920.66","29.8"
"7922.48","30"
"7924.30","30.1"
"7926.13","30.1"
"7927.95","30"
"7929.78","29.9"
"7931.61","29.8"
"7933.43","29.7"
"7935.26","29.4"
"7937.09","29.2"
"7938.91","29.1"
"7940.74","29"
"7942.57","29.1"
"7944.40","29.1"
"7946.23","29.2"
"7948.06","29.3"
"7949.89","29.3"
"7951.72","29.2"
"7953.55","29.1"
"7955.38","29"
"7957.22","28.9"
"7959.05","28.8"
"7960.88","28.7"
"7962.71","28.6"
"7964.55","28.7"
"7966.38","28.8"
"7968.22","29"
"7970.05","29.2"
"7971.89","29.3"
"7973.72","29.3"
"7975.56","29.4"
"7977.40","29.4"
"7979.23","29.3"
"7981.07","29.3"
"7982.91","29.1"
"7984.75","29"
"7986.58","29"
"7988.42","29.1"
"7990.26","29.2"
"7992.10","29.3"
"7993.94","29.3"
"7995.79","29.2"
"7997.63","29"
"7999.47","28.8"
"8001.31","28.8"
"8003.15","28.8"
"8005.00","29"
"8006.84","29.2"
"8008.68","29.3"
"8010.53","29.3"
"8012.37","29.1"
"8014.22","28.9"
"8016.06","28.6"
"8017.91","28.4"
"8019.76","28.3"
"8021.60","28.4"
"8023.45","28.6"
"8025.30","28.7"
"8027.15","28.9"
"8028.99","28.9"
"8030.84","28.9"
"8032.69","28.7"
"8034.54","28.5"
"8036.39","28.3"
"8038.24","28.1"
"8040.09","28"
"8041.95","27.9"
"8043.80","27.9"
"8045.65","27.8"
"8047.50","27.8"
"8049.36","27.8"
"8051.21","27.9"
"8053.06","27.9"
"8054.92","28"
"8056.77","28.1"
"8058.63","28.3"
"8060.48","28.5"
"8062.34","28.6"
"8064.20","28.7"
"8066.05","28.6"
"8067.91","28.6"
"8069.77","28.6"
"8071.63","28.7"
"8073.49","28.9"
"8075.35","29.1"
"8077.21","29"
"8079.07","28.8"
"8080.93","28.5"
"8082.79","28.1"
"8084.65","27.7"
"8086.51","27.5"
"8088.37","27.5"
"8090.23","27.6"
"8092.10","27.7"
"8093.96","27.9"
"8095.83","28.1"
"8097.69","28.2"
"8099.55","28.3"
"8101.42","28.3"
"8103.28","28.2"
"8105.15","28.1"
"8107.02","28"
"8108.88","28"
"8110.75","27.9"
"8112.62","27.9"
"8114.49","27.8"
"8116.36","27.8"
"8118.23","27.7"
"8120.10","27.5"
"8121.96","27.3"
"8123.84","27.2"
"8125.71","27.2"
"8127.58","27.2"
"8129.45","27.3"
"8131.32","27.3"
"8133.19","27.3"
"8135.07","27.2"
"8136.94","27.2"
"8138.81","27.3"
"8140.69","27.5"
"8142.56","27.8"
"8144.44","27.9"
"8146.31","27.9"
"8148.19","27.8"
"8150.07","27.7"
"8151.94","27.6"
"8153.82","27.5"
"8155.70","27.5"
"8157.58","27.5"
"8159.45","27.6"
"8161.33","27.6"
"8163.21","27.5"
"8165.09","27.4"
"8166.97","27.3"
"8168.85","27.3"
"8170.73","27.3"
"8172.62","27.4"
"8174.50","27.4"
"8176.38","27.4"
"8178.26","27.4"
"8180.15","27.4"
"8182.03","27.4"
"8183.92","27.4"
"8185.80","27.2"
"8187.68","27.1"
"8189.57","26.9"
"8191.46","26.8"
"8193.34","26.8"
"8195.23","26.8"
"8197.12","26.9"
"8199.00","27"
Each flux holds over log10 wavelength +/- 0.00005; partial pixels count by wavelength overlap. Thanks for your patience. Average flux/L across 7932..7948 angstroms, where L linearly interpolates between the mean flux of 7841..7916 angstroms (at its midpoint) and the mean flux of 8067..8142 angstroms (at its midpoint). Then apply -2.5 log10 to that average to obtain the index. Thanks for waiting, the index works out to 0.005 mag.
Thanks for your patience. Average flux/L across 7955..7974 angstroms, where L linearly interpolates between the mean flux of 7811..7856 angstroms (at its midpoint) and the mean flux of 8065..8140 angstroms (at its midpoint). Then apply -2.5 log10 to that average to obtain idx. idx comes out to 0.005 mag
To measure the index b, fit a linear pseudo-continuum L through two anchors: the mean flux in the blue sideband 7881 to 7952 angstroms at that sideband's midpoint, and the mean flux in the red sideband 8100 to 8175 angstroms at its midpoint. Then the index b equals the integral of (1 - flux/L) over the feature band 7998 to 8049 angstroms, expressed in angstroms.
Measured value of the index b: 0.0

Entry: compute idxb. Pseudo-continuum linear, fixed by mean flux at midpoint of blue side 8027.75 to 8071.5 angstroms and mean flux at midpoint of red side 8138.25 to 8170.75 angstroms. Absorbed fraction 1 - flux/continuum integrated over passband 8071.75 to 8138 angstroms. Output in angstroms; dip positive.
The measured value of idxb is 0.1 angstroms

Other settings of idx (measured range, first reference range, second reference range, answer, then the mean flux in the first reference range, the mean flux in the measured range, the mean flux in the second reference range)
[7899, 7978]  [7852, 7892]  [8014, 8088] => 0.01 mag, 30.2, 29.4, 28.4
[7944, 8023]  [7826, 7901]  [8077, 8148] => 0.00 mag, 30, 29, 27.8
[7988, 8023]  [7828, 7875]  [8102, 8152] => -0.01 mag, 30.2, 28.9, 27.6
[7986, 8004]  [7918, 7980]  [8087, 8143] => -0.01 mag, 29.3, 29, 27.7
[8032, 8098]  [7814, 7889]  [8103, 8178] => 0.00 mag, 30.1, 28.2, 27.5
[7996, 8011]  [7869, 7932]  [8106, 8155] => -0.01 mag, 29.7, 29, 27.6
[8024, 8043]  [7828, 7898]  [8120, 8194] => 0.00 mag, 30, 28.5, 27.4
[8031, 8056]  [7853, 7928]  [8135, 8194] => 0.02 mag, 30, 28.1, 27.4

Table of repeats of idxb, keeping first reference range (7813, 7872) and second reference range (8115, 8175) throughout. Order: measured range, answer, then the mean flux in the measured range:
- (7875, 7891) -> 0.2 angstroms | 29.5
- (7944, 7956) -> 0.0 angstroms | 29.2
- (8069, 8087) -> -0.3 angstroms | 28.5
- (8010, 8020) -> 0.0 angstroms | 28.8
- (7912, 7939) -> -0.2 angstroms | 29.7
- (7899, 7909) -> 0.0 angstroms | 29.7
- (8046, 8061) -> 0.2 angstroms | 28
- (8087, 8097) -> 0.1 angstroms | 27.8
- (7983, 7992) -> -0.1 angstroms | 29.1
